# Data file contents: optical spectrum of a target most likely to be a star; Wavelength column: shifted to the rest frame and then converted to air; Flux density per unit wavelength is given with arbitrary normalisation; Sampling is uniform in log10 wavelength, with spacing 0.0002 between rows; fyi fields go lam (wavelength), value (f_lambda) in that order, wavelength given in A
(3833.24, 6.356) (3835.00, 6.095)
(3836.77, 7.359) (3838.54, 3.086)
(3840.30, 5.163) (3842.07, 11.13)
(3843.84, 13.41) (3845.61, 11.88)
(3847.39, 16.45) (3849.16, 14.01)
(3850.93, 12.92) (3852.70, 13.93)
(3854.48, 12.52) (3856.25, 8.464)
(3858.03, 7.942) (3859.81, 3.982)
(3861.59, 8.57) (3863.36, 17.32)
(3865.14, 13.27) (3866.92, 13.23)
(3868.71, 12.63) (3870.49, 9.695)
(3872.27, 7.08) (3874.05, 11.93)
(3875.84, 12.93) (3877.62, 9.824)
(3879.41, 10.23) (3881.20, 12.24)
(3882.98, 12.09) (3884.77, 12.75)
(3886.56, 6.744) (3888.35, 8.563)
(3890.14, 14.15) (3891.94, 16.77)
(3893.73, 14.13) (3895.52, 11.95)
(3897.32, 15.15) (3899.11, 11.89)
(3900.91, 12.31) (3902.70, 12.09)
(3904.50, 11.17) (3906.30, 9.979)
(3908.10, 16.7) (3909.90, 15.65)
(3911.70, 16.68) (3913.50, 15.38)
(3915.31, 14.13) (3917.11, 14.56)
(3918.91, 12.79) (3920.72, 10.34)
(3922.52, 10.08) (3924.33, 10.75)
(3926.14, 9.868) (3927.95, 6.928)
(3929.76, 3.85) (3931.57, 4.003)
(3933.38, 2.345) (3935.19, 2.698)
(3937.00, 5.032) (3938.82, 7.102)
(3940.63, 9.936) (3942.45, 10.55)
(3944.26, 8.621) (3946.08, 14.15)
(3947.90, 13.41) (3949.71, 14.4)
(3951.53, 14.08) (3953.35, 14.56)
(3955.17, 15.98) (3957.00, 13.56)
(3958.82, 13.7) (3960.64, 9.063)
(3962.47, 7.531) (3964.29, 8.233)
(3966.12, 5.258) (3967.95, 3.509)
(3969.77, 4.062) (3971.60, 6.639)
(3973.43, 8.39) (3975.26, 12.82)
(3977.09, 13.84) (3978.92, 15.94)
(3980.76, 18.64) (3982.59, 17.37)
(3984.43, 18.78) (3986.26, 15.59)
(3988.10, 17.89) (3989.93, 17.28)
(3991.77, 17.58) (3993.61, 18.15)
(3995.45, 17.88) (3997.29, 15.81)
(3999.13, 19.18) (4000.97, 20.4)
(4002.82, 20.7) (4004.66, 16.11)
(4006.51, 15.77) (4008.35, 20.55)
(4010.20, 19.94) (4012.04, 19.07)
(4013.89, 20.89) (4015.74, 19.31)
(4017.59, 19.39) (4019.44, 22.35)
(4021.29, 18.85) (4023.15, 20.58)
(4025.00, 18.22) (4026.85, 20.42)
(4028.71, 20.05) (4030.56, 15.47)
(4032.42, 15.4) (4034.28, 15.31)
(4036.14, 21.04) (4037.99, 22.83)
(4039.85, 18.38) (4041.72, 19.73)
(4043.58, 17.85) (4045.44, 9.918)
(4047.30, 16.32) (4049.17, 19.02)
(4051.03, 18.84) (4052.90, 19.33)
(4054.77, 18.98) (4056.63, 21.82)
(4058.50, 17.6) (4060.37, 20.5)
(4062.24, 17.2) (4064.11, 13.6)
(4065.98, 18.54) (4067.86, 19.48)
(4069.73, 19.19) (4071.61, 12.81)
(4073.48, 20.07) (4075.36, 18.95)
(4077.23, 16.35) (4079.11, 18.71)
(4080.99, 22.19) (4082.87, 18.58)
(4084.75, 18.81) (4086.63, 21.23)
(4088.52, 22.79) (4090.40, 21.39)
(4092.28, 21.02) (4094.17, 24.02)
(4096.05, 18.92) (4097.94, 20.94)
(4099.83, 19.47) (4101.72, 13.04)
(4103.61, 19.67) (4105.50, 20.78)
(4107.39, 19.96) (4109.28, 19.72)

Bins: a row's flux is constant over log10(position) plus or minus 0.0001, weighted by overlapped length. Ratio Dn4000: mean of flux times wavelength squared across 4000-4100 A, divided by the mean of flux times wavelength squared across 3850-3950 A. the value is 1.86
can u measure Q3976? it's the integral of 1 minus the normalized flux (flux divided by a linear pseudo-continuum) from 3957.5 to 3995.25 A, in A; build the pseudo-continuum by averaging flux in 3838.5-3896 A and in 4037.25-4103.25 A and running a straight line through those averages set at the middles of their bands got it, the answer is 6.93 A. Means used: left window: 11.4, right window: 18.8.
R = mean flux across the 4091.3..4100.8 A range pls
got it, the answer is 20.9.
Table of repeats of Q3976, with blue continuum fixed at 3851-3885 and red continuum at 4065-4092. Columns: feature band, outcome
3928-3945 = 9.6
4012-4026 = -2.4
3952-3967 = 3.6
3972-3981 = 1.3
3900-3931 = 2.4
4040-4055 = 0.5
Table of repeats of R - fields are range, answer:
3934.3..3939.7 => 4.94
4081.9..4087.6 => 19.5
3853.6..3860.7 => 8.22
